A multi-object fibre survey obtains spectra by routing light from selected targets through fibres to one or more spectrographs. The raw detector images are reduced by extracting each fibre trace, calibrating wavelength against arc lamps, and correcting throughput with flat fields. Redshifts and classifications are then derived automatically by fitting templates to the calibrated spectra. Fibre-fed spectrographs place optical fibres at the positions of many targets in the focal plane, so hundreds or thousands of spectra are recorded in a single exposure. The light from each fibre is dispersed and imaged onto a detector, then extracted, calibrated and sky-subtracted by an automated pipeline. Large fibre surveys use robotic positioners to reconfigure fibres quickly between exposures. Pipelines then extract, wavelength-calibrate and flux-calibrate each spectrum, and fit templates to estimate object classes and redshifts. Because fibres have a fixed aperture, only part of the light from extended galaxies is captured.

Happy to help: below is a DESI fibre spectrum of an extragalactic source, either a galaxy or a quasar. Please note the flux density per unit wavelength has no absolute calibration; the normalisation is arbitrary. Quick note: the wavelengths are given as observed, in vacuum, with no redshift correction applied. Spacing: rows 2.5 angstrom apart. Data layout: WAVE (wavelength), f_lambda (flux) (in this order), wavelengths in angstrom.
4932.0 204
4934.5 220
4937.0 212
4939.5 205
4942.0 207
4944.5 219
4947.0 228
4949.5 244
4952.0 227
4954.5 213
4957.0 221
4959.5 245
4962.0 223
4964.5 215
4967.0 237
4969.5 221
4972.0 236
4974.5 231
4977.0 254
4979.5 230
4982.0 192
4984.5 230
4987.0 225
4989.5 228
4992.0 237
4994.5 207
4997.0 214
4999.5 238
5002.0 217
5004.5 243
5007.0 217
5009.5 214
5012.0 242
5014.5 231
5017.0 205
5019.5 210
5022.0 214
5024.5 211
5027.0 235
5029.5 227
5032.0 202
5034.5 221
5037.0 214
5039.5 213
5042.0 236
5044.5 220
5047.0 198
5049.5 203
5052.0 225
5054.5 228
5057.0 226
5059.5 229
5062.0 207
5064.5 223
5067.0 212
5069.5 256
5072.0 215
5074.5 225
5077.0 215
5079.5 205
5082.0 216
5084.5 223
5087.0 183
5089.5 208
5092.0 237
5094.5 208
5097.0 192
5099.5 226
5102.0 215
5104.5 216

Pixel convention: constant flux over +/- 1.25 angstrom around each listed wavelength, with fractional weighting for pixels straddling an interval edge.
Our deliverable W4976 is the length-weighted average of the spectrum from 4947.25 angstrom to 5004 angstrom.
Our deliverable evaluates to 227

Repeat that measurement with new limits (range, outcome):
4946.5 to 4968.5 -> 228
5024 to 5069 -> 219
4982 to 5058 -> 221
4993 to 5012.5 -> 223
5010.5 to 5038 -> 219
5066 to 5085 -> 221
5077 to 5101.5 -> 211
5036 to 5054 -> 216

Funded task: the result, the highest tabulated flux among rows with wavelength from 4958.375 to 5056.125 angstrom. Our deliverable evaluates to 254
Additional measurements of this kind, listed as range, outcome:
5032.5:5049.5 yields 236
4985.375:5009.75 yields 243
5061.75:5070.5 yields 256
